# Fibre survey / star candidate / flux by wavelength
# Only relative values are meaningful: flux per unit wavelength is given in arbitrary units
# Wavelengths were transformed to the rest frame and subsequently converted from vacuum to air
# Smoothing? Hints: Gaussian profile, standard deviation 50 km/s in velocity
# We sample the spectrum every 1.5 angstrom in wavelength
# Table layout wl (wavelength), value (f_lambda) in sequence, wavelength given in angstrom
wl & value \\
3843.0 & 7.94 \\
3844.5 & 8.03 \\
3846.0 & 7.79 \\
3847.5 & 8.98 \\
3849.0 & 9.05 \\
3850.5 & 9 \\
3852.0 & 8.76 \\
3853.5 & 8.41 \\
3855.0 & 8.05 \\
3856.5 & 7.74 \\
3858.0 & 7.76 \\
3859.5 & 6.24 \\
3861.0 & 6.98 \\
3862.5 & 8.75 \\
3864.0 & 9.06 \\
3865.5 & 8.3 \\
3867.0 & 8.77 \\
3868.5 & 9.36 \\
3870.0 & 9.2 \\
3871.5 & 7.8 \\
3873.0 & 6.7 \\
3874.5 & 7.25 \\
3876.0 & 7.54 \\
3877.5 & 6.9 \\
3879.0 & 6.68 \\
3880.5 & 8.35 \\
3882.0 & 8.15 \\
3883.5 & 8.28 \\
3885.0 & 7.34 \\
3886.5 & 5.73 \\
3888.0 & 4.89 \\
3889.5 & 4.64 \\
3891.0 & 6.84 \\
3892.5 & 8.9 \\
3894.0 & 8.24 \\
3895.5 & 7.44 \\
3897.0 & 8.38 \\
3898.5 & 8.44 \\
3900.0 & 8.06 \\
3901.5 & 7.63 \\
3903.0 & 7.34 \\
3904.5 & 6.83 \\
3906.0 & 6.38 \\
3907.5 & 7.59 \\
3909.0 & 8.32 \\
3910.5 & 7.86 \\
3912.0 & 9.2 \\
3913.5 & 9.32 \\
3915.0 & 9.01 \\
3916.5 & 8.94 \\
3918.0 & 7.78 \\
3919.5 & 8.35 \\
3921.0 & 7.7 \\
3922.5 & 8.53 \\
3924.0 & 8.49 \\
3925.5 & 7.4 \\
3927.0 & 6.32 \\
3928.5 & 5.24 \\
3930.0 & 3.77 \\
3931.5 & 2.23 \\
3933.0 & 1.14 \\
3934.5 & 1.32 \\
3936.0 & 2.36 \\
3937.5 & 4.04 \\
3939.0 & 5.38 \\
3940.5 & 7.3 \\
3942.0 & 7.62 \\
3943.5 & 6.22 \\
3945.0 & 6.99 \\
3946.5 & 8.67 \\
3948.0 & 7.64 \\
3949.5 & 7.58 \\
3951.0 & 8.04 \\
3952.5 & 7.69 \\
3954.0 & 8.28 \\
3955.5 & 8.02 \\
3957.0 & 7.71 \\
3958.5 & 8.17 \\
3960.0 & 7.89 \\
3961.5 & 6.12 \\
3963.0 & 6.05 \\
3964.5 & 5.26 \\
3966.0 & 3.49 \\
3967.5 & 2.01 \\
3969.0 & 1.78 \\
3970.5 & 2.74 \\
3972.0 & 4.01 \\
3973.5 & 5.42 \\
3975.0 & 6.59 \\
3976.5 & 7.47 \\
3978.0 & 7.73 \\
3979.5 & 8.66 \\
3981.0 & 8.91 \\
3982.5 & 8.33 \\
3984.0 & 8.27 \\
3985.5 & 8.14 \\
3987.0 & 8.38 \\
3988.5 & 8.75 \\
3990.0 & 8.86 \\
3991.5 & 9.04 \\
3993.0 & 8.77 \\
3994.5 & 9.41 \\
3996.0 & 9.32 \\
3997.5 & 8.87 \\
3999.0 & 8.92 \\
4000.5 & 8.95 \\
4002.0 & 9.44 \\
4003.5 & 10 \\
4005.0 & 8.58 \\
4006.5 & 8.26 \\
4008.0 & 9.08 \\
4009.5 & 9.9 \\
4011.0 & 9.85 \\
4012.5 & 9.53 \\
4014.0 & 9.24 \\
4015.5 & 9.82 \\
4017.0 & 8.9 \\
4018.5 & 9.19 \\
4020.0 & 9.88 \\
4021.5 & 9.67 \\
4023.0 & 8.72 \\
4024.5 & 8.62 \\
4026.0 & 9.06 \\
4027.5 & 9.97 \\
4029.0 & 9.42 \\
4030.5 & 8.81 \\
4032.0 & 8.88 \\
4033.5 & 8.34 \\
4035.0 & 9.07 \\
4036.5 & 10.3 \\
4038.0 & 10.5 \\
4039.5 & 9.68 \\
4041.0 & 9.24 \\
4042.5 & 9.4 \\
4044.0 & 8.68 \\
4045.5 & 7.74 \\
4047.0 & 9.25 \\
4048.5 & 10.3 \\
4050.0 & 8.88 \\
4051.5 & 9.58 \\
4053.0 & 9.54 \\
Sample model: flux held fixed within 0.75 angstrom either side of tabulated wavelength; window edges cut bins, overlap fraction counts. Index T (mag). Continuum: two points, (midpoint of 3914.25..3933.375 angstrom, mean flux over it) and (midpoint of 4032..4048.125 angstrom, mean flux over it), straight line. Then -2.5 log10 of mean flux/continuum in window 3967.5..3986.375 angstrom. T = 0.23 mag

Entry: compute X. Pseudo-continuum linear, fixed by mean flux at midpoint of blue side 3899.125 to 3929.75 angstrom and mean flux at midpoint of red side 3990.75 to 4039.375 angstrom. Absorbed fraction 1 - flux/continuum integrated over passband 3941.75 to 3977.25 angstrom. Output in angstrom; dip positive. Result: 8.9 angstrom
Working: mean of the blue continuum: 7.75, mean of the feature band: 6.29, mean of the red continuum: 9.27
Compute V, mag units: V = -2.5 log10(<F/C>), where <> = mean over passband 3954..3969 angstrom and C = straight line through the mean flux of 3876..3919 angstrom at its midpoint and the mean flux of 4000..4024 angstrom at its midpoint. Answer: 0.39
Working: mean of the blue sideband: 7.63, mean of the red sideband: 9.31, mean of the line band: 5.97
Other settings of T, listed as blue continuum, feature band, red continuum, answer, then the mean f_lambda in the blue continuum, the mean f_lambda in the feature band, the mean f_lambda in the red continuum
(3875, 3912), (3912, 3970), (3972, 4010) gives 0.24 mag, 7.4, 6.33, 8.46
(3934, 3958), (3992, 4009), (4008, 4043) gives -0.07 mag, 6.63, 9.07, 9.38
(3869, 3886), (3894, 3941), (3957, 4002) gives 0.11 mag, 7.65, 6.73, 7.16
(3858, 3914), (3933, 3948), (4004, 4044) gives 0.46 mag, 7.66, 5.43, 9.3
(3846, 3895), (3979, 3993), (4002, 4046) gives 0.04 mag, 7.77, 8.6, 9.26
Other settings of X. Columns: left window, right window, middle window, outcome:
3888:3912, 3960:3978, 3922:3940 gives 4.8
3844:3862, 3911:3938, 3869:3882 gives -0.2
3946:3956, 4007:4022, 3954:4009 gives 8.1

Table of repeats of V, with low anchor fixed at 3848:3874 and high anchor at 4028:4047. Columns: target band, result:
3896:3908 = 0.12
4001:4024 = -0.03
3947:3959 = 0.11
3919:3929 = 0.15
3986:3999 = 0.00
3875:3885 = 0.10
